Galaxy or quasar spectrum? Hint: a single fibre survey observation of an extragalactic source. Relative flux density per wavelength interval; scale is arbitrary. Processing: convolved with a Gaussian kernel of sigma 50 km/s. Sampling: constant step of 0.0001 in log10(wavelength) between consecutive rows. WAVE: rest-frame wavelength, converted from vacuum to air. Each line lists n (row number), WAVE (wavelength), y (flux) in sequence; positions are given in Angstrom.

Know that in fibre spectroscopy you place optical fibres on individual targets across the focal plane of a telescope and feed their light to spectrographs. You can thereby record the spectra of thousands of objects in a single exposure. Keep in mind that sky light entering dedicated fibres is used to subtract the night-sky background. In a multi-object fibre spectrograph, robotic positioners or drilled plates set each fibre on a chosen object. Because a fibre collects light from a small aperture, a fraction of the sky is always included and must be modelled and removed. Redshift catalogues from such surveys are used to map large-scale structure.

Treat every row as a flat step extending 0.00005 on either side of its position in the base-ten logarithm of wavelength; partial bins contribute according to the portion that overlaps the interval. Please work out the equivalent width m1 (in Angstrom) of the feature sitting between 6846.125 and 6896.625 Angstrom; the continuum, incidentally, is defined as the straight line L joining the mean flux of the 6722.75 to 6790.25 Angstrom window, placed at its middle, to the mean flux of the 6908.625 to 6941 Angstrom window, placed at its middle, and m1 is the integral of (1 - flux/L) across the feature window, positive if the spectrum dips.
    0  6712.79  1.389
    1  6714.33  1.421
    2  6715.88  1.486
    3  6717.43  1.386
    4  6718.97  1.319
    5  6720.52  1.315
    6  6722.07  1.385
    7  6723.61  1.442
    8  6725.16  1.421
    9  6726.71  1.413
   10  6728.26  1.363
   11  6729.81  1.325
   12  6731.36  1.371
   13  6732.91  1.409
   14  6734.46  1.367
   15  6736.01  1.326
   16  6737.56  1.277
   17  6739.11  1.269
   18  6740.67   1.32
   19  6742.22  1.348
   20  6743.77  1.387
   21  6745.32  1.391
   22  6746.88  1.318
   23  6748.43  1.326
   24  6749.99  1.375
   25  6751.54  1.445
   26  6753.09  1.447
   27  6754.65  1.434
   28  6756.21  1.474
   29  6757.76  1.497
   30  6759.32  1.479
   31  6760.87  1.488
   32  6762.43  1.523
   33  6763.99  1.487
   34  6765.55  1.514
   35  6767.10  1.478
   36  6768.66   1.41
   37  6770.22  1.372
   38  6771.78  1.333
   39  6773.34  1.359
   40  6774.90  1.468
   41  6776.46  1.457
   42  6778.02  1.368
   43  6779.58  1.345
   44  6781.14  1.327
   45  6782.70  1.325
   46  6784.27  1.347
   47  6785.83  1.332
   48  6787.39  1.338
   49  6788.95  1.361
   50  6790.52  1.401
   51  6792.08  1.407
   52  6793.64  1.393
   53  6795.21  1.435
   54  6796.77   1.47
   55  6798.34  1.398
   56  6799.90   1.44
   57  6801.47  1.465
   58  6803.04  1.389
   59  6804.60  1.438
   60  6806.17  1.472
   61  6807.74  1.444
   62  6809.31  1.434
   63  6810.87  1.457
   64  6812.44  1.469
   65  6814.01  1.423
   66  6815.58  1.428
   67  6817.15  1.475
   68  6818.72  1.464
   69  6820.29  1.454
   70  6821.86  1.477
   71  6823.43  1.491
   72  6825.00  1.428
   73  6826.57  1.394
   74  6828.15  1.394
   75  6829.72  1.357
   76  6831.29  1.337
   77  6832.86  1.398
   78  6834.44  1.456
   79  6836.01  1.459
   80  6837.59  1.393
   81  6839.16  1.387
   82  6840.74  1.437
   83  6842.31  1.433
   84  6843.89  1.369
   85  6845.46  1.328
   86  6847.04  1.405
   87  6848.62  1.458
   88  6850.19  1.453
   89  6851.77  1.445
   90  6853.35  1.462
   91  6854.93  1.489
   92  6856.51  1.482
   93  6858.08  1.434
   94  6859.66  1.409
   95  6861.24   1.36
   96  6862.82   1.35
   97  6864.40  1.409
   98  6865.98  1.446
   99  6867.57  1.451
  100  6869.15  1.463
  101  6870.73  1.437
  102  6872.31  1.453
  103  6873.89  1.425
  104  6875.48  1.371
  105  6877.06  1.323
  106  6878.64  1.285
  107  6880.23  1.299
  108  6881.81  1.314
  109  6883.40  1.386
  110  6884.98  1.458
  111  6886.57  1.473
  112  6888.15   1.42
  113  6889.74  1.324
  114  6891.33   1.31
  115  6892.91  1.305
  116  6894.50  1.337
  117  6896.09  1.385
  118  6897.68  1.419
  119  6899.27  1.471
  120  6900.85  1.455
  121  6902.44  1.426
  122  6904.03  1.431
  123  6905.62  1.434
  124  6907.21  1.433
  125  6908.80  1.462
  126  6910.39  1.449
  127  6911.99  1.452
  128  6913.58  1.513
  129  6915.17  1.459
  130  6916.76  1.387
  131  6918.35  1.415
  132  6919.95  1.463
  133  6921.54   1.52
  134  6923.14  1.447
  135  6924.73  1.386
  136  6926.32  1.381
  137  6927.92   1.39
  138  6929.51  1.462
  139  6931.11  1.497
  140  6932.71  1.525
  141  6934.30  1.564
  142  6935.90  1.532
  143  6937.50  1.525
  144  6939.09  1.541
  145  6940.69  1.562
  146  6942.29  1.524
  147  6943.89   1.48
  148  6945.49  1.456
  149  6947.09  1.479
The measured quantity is 1.6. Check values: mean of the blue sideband 1.39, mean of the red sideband 1.47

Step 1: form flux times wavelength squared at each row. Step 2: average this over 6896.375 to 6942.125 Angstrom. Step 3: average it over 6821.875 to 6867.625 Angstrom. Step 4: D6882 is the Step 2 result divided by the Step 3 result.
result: 1.1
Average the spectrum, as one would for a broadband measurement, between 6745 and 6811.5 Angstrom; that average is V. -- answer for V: 1.42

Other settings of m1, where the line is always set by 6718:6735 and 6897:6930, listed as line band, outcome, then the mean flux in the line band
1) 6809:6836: -0.44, 1.43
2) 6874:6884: 0.66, 1.33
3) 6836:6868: -0.02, 1.42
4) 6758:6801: -0.51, 1.41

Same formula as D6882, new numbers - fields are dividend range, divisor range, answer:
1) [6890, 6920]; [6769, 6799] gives 1.06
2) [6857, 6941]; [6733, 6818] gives 1.05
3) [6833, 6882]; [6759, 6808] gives 1.02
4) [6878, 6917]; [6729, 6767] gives 1.05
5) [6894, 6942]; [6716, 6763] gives 1.11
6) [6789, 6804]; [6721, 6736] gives 1.05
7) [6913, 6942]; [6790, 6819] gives 1.07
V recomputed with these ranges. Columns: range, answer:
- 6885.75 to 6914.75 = 1.42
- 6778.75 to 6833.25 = 1.41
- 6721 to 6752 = 1.36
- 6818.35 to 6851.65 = 1.42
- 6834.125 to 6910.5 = 1.41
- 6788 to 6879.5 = 1.42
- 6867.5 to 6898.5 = 1.38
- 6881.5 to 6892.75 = 1.38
